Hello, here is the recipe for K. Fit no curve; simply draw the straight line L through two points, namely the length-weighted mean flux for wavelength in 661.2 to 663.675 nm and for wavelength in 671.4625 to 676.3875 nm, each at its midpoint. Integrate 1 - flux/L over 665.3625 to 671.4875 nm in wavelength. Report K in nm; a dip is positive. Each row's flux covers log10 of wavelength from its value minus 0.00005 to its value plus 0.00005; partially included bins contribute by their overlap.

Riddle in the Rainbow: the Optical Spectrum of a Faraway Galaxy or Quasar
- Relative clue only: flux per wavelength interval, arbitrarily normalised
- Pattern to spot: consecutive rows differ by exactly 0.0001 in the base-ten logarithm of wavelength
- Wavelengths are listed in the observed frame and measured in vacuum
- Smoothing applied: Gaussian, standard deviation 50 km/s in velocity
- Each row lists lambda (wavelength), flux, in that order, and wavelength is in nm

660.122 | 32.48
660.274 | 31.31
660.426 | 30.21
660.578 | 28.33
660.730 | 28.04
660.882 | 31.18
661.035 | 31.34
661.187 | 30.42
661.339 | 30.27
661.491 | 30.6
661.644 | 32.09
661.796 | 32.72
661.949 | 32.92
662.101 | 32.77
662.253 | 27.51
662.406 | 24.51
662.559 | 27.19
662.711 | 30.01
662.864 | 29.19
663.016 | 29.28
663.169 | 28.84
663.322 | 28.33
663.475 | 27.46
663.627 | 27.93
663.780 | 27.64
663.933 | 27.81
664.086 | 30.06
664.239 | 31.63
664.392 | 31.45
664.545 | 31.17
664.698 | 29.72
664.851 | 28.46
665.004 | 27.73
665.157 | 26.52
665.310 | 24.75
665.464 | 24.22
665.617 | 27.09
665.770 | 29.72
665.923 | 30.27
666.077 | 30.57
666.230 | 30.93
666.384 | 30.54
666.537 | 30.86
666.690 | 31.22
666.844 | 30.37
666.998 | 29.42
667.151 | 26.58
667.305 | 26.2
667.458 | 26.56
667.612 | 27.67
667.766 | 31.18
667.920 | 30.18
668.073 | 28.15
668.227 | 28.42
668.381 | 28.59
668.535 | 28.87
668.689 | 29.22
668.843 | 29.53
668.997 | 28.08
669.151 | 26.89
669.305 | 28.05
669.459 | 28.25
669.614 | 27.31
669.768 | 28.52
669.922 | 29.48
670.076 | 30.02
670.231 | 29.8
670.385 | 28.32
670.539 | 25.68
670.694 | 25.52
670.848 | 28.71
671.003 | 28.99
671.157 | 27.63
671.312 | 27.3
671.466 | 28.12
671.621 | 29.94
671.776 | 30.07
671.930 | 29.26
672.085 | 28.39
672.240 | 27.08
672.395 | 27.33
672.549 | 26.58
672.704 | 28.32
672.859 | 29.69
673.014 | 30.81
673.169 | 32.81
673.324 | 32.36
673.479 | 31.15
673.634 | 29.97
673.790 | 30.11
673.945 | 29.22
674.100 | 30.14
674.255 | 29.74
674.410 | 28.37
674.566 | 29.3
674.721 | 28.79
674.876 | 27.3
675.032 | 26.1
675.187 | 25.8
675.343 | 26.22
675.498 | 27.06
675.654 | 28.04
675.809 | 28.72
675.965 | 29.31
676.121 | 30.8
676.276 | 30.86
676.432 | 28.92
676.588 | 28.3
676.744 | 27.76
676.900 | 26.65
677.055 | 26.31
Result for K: 0.14 nm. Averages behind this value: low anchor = 29.5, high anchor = 29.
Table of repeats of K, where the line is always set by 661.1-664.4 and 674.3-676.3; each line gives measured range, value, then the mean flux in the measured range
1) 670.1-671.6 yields 0.04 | 27.9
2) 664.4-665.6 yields 0.06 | 27.7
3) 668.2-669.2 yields 0.01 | 28.6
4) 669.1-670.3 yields 0.01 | 28.6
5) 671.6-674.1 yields -0.10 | 29.6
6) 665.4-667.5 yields 0.01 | 29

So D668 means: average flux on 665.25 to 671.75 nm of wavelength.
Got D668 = 28.5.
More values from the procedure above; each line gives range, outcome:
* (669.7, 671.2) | 28.3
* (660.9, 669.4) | 29.1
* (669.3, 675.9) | 28.6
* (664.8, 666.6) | 28.5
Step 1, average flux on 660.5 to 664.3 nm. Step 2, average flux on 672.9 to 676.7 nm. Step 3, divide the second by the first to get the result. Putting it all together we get 1.0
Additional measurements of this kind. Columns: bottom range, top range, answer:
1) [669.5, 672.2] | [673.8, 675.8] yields 0.99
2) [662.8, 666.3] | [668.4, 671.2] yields 0.98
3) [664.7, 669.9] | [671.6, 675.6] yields 1.01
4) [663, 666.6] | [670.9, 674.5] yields 1.01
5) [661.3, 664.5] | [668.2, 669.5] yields 0.96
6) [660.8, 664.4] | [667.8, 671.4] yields 0.96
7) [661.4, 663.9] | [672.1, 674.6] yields 1.01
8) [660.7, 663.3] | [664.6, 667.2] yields 0.96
